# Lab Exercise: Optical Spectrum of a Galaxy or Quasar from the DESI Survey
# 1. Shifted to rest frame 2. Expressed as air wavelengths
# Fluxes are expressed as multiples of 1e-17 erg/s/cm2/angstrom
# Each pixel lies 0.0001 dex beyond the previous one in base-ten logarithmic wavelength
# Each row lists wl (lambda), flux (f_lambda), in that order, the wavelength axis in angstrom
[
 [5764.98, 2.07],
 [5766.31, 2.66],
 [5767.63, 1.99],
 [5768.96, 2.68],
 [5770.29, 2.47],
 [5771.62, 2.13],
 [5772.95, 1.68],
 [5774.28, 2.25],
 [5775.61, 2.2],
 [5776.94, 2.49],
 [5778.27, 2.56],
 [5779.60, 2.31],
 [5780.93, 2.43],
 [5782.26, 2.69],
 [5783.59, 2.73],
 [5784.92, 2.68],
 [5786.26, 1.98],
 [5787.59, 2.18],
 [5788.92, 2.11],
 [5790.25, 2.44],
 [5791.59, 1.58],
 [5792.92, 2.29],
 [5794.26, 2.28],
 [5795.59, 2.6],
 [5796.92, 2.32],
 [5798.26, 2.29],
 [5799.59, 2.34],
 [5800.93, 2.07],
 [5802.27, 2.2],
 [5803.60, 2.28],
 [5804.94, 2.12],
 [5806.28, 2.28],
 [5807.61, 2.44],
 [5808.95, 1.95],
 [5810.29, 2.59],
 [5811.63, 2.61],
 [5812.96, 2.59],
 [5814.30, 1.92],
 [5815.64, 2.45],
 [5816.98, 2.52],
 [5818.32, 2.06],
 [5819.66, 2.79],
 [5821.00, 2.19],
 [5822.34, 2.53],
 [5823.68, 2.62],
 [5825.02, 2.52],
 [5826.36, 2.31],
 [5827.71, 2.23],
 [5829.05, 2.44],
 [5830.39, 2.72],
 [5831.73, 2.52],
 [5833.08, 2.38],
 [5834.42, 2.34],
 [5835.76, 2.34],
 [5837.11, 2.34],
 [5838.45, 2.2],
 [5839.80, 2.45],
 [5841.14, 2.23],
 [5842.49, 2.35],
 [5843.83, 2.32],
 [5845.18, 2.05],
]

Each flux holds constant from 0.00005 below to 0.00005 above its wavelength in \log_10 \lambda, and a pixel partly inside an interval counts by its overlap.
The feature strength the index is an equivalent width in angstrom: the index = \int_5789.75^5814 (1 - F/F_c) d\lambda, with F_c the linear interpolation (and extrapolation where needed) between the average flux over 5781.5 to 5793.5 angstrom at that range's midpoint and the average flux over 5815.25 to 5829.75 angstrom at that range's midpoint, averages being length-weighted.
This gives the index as 0.67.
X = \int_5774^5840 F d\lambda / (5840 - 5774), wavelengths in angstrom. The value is 2.35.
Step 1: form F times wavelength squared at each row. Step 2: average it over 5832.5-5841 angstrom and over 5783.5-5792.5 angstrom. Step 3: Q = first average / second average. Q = 1.1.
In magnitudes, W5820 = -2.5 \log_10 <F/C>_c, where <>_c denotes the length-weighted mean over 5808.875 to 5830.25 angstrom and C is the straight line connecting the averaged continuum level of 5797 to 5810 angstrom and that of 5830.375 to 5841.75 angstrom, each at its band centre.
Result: -0.052 mag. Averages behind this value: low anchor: 2.23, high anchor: 2.37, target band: 2.42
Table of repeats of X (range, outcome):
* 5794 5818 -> 2.32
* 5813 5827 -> 2.4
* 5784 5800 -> 2.26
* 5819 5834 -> 2.47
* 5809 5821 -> 2.4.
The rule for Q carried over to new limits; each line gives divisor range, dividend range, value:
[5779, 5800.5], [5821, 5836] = 1.06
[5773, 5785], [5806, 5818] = 0.98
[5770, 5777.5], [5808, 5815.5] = 1.09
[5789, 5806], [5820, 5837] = 1.10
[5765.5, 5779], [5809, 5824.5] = 1.07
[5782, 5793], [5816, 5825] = 1.09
